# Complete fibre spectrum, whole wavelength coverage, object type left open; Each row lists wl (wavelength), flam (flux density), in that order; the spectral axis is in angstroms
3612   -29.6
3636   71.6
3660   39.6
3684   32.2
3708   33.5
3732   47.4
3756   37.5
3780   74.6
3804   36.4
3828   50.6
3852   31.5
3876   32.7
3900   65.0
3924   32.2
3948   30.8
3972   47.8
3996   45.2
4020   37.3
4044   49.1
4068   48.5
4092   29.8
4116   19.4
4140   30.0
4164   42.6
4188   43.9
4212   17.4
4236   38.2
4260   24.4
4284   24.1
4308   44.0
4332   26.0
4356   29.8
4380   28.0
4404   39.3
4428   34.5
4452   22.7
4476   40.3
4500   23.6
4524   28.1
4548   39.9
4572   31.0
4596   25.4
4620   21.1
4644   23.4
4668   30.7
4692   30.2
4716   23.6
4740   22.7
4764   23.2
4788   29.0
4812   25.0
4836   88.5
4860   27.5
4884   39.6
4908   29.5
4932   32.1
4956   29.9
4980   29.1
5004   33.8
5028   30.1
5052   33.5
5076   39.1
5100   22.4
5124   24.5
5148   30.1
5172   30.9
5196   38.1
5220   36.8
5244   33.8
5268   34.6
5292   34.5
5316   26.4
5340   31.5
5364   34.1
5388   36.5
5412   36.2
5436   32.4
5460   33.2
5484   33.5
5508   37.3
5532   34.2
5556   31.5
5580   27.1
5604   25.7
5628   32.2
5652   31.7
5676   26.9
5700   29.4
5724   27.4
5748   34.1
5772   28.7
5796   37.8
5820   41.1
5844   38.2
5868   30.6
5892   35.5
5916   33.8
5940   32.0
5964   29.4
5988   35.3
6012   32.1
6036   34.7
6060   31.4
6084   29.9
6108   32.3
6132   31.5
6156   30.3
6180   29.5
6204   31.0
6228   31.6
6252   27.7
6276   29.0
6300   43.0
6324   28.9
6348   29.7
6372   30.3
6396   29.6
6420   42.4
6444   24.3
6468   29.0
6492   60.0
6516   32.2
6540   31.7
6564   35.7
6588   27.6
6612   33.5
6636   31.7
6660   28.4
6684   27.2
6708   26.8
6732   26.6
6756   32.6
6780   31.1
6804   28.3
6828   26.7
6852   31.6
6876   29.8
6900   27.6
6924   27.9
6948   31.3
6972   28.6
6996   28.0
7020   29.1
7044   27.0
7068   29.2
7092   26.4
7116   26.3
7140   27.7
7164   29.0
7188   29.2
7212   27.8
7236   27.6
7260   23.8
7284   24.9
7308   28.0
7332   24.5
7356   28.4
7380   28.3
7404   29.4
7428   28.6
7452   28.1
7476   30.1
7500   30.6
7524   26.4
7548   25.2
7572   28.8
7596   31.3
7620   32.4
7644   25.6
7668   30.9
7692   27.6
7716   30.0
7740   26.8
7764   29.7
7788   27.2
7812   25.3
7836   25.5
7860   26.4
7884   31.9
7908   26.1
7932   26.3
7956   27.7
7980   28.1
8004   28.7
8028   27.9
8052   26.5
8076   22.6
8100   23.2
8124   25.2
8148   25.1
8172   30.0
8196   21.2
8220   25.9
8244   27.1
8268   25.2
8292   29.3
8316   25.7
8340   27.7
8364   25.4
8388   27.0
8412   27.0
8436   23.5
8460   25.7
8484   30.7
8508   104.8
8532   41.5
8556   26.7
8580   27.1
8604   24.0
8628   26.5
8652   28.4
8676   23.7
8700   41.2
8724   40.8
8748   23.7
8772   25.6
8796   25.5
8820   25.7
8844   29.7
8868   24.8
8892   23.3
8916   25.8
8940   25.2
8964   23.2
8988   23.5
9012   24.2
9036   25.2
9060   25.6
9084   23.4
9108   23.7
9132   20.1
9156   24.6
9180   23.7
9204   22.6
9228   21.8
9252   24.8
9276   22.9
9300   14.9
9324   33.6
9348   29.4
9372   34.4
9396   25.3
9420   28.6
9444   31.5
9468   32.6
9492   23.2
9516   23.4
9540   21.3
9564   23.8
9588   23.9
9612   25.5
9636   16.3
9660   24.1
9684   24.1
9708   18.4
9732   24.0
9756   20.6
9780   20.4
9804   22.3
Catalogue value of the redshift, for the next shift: 0.295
